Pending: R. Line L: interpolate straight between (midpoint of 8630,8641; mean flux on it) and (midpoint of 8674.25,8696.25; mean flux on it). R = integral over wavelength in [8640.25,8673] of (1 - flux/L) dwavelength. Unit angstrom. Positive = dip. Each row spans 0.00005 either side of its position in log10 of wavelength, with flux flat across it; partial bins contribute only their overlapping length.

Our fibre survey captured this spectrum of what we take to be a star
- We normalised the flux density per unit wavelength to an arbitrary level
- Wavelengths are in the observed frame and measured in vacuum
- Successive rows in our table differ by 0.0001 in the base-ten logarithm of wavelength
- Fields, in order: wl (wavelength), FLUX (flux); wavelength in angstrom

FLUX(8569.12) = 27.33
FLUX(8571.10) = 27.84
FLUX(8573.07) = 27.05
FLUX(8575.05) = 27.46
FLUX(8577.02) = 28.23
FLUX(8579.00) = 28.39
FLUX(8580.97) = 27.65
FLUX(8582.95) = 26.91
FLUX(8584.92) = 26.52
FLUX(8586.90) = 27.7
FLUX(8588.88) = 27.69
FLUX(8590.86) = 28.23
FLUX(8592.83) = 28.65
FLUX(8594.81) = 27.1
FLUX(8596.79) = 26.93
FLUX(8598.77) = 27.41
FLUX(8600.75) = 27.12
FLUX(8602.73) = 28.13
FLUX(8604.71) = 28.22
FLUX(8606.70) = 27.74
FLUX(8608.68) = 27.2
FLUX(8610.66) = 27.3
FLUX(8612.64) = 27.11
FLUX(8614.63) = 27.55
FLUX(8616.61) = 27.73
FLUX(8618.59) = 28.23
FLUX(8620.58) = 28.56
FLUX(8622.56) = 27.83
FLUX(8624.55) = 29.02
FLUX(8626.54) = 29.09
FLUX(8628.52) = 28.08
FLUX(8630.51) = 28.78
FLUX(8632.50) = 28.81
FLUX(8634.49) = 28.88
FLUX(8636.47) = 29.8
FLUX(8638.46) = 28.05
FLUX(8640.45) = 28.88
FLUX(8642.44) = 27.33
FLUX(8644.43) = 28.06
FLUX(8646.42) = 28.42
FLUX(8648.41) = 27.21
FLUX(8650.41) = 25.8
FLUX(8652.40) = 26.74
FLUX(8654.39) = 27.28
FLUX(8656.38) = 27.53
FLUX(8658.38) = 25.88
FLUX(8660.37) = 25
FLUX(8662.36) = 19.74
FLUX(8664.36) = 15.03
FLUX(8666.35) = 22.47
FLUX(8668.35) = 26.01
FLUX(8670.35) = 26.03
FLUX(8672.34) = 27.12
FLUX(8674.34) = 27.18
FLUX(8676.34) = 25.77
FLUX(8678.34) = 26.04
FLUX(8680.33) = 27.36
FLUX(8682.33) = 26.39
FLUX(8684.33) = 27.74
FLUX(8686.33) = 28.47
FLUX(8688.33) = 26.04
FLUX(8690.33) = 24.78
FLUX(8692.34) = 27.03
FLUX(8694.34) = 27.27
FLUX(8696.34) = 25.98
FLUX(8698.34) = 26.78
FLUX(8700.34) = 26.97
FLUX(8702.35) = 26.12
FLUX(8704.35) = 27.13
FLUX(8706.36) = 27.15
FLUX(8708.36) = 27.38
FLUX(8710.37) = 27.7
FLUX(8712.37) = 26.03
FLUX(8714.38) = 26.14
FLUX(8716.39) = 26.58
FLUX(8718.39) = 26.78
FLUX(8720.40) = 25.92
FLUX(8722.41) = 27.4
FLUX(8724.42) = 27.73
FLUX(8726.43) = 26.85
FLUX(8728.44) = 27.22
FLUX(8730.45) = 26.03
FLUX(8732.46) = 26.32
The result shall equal 2.9 angstrom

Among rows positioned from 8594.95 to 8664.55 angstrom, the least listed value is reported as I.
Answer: 15.03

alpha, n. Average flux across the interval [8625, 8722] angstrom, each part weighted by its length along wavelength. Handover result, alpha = 26.6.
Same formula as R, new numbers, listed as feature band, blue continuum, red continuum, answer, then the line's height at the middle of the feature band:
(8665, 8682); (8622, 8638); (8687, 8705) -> 0.9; 27.3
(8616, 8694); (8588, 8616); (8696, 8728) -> 1.3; 27.2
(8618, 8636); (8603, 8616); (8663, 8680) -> -1.3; 26.7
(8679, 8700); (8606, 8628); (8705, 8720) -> 0.2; 27.1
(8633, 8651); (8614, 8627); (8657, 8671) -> -1.7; 25.6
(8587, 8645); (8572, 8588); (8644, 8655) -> -1.5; 27.3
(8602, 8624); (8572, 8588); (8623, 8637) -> 0.5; 28.4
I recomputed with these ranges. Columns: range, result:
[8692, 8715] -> 25.98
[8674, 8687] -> 25.77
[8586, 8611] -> 26.93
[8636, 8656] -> 25.8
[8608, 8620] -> 27.11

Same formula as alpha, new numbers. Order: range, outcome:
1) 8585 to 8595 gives 27.8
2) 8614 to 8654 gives 28.1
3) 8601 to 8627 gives 27.9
